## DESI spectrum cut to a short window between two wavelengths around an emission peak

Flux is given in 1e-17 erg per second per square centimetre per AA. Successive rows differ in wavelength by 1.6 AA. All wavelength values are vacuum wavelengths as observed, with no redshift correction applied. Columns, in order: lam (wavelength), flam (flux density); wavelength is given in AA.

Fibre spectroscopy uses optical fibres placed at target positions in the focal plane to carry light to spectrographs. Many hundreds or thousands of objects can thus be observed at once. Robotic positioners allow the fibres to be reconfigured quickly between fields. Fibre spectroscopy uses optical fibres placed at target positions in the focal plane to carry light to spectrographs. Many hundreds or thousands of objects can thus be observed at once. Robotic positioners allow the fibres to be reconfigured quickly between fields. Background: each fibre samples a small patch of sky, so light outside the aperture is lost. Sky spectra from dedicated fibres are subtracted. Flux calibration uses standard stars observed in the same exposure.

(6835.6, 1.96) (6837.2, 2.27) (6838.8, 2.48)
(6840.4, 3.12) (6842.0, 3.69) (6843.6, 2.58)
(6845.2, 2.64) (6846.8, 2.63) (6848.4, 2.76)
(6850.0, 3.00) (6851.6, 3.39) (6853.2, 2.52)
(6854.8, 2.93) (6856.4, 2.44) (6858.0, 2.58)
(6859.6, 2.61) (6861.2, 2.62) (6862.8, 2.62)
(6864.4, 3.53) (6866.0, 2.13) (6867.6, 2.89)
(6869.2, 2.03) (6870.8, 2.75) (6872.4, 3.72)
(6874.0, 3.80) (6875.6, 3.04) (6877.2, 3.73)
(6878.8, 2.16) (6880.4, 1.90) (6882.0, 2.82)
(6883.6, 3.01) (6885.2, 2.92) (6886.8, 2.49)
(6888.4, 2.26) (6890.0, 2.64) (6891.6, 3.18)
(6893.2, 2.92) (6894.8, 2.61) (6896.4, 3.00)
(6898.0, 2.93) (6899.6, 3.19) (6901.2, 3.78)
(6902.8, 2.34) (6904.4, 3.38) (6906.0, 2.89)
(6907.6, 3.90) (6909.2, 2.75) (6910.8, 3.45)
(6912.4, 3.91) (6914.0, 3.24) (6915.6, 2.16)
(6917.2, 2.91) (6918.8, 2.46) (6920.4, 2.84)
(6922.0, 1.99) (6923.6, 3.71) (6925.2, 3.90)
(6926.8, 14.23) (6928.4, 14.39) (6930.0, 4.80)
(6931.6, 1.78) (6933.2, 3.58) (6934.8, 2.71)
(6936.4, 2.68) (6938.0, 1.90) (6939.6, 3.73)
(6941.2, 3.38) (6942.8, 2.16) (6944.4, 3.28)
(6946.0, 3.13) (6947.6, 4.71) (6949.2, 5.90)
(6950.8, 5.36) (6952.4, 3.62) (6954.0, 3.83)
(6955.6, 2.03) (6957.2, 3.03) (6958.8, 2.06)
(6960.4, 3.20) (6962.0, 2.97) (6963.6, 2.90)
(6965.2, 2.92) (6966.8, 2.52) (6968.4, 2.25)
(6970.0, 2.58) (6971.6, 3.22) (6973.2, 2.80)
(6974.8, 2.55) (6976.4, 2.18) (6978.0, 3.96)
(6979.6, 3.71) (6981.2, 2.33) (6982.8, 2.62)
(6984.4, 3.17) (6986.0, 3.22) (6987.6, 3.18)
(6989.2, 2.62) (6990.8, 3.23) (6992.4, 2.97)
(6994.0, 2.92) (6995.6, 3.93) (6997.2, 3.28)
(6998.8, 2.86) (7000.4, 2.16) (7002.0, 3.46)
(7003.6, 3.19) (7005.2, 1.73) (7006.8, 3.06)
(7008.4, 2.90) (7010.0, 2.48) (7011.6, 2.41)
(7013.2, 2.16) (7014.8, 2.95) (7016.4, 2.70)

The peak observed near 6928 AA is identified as H-alpha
